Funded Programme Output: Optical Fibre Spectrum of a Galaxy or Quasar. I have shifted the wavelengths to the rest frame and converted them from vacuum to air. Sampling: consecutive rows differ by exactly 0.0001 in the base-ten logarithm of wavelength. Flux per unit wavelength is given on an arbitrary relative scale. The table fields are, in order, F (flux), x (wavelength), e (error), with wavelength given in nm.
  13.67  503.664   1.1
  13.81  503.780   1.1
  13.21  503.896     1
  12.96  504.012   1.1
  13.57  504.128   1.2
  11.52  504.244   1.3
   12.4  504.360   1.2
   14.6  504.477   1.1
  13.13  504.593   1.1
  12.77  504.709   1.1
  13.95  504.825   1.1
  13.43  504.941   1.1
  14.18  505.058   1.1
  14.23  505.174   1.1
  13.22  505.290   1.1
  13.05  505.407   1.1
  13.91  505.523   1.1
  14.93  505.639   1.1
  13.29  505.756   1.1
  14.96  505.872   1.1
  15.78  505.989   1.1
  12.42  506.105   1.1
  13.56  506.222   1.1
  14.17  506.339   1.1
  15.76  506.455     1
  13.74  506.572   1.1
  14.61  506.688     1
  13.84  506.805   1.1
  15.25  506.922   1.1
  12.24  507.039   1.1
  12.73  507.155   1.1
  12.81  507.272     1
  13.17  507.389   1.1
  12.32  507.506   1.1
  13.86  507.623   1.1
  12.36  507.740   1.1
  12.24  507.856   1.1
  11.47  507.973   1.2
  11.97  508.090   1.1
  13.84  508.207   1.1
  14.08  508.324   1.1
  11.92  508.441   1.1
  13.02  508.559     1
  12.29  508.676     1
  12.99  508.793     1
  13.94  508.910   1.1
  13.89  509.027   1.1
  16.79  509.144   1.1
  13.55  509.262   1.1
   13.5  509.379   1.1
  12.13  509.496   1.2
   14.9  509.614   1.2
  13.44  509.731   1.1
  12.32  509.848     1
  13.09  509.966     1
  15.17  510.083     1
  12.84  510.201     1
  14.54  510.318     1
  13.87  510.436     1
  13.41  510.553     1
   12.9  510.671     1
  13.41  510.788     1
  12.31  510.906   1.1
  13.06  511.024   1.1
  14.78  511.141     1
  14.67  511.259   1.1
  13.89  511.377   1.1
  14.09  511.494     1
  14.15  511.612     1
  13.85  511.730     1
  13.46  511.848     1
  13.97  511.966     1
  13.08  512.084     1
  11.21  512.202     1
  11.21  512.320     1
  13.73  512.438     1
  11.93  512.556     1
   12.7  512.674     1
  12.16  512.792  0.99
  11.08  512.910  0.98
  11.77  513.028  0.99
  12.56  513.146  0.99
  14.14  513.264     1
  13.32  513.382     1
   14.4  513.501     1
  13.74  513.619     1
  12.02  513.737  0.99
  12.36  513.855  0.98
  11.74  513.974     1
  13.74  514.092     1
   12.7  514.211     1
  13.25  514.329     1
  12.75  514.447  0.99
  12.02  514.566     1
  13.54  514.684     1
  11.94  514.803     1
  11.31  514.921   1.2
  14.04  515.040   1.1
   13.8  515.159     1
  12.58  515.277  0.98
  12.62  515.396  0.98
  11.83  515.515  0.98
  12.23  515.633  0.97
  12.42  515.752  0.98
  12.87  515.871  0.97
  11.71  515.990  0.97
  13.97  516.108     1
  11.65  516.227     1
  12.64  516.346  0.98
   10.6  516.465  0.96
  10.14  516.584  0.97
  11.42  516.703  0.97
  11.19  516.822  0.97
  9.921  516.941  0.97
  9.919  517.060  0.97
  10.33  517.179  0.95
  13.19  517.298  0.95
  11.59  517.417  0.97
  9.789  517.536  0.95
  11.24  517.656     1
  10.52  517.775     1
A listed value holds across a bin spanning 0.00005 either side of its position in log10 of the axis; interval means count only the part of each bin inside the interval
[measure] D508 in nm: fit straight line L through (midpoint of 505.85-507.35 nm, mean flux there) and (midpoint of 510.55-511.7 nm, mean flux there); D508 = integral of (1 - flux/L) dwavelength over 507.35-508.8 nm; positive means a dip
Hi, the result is 0.12 nm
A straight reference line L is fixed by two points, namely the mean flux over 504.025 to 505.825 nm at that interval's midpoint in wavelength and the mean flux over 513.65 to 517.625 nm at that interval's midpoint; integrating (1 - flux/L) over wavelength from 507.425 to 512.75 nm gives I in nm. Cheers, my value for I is -0.21 nm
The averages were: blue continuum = 13.5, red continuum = 12.1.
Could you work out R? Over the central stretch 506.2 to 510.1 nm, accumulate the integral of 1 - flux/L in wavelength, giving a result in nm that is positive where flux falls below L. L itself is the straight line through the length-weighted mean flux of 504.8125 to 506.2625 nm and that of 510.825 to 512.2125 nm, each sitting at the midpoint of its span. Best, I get 0.10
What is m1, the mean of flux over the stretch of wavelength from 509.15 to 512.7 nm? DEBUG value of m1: 13.4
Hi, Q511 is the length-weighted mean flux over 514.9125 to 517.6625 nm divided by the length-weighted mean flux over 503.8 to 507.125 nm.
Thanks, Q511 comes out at 0.9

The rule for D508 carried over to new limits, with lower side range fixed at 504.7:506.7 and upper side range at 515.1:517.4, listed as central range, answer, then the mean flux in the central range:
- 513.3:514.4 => -0.064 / 13.1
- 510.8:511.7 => -0.067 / 13.8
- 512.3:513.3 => 0.015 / 12.4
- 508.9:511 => -0.081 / 13.6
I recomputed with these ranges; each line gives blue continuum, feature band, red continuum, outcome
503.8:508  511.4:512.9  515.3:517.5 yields -0.06 nm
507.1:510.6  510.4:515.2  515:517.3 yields -0.18 nm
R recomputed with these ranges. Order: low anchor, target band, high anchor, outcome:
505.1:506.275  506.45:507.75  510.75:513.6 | 0.02 nm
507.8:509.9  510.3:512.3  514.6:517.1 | -0.11 nm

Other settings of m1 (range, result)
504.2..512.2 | 13.5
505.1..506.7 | 14.1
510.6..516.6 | 12.8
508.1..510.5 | 13.6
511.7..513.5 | 12.7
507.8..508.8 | 12.6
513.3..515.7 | 12.8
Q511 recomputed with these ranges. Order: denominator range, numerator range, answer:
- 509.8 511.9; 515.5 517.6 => 0.84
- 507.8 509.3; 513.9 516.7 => 0.94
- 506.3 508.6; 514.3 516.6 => 0.94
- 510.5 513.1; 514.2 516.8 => 0.95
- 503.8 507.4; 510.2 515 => 0.95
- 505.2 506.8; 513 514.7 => 0.92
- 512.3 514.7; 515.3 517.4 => 0.92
